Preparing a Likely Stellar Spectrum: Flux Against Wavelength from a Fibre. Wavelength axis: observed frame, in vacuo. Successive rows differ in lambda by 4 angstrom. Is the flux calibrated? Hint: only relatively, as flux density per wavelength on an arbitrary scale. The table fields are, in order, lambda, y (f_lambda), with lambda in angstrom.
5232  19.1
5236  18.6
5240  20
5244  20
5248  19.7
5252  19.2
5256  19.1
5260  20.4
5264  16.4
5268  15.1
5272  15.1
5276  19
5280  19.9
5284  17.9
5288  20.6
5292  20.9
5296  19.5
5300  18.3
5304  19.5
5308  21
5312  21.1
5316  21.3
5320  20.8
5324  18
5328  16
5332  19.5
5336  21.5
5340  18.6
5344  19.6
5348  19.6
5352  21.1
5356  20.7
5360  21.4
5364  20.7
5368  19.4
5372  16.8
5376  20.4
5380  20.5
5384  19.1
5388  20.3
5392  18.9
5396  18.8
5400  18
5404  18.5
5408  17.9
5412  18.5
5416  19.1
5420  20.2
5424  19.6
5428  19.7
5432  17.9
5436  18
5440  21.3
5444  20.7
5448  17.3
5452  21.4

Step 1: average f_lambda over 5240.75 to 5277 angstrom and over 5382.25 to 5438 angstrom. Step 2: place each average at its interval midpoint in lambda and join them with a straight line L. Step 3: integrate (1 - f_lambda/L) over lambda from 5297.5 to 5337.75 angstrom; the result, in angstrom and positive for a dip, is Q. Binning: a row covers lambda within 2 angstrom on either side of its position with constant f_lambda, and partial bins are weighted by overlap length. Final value -2.6 angstrom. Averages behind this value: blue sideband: 18.3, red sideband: 18.9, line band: 19.7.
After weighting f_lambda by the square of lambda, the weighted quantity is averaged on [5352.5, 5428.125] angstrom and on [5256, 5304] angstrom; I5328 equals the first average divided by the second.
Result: 1.09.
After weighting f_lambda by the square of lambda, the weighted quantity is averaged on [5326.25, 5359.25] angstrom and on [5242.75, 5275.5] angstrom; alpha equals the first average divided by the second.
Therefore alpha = 1.12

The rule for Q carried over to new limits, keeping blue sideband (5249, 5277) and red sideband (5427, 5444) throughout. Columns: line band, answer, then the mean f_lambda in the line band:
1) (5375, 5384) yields -0.6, 20.2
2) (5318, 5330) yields 0.0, 18.3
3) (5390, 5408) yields 0.5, 18.5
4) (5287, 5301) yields -1.4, 19.9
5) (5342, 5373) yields -2.3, 20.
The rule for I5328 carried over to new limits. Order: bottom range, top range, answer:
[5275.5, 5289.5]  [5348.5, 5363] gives 1.11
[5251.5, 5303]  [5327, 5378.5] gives 1.09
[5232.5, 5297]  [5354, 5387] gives 1.10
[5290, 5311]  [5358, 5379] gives 1.02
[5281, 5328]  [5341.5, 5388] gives 1.03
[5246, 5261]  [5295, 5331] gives 1.02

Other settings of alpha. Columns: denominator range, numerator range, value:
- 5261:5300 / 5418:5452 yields 1.12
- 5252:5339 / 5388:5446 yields 1.05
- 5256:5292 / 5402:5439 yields 1.09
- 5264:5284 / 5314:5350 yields 1.15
